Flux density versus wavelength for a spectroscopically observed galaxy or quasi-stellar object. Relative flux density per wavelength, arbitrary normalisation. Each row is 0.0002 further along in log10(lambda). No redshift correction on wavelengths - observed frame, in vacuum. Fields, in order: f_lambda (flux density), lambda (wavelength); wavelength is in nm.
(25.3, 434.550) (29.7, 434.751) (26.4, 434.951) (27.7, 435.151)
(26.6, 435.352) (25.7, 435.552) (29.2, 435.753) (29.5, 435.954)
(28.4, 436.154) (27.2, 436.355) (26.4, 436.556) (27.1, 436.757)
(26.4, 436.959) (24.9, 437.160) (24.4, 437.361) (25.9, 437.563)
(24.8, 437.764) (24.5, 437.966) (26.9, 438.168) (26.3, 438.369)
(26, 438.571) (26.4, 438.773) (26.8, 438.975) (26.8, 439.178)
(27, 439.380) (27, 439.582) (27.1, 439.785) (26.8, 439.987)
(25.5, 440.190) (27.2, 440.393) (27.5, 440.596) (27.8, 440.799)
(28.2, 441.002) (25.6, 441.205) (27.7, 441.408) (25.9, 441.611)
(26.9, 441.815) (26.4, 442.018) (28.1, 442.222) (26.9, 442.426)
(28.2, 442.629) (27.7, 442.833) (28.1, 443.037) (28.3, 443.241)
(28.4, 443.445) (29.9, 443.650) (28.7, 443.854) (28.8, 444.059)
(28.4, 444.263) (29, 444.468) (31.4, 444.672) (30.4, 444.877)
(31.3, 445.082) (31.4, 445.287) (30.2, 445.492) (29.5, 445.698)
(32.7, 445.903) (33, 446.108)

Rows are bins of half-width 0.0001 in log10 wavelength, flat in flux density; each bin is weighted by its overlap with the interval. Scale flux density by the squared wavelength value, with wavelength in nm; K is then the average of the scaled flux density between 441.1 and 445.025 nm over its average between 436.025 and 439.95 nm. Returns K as 1.09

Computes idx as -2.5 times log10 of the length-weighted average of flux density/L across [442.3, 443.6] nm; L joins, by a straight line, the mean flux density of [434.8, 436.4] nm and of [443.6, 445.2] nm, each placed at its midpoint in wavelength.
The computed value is 0.05 mag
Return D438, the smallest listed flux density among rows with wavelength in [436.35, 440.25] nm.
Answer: 24.4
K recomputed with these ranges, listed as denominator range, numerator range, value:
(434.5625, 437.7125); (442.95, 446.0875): 1.15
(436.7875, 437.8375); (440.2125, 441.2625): 1.09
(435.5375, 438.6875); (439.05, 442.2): 1.03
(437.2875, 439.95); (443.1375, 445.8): 1.16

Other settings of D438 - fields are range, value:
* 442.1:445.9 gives 26.9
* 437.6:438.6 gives 24.5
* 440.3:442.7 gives 25.6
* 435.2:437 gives 25.7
